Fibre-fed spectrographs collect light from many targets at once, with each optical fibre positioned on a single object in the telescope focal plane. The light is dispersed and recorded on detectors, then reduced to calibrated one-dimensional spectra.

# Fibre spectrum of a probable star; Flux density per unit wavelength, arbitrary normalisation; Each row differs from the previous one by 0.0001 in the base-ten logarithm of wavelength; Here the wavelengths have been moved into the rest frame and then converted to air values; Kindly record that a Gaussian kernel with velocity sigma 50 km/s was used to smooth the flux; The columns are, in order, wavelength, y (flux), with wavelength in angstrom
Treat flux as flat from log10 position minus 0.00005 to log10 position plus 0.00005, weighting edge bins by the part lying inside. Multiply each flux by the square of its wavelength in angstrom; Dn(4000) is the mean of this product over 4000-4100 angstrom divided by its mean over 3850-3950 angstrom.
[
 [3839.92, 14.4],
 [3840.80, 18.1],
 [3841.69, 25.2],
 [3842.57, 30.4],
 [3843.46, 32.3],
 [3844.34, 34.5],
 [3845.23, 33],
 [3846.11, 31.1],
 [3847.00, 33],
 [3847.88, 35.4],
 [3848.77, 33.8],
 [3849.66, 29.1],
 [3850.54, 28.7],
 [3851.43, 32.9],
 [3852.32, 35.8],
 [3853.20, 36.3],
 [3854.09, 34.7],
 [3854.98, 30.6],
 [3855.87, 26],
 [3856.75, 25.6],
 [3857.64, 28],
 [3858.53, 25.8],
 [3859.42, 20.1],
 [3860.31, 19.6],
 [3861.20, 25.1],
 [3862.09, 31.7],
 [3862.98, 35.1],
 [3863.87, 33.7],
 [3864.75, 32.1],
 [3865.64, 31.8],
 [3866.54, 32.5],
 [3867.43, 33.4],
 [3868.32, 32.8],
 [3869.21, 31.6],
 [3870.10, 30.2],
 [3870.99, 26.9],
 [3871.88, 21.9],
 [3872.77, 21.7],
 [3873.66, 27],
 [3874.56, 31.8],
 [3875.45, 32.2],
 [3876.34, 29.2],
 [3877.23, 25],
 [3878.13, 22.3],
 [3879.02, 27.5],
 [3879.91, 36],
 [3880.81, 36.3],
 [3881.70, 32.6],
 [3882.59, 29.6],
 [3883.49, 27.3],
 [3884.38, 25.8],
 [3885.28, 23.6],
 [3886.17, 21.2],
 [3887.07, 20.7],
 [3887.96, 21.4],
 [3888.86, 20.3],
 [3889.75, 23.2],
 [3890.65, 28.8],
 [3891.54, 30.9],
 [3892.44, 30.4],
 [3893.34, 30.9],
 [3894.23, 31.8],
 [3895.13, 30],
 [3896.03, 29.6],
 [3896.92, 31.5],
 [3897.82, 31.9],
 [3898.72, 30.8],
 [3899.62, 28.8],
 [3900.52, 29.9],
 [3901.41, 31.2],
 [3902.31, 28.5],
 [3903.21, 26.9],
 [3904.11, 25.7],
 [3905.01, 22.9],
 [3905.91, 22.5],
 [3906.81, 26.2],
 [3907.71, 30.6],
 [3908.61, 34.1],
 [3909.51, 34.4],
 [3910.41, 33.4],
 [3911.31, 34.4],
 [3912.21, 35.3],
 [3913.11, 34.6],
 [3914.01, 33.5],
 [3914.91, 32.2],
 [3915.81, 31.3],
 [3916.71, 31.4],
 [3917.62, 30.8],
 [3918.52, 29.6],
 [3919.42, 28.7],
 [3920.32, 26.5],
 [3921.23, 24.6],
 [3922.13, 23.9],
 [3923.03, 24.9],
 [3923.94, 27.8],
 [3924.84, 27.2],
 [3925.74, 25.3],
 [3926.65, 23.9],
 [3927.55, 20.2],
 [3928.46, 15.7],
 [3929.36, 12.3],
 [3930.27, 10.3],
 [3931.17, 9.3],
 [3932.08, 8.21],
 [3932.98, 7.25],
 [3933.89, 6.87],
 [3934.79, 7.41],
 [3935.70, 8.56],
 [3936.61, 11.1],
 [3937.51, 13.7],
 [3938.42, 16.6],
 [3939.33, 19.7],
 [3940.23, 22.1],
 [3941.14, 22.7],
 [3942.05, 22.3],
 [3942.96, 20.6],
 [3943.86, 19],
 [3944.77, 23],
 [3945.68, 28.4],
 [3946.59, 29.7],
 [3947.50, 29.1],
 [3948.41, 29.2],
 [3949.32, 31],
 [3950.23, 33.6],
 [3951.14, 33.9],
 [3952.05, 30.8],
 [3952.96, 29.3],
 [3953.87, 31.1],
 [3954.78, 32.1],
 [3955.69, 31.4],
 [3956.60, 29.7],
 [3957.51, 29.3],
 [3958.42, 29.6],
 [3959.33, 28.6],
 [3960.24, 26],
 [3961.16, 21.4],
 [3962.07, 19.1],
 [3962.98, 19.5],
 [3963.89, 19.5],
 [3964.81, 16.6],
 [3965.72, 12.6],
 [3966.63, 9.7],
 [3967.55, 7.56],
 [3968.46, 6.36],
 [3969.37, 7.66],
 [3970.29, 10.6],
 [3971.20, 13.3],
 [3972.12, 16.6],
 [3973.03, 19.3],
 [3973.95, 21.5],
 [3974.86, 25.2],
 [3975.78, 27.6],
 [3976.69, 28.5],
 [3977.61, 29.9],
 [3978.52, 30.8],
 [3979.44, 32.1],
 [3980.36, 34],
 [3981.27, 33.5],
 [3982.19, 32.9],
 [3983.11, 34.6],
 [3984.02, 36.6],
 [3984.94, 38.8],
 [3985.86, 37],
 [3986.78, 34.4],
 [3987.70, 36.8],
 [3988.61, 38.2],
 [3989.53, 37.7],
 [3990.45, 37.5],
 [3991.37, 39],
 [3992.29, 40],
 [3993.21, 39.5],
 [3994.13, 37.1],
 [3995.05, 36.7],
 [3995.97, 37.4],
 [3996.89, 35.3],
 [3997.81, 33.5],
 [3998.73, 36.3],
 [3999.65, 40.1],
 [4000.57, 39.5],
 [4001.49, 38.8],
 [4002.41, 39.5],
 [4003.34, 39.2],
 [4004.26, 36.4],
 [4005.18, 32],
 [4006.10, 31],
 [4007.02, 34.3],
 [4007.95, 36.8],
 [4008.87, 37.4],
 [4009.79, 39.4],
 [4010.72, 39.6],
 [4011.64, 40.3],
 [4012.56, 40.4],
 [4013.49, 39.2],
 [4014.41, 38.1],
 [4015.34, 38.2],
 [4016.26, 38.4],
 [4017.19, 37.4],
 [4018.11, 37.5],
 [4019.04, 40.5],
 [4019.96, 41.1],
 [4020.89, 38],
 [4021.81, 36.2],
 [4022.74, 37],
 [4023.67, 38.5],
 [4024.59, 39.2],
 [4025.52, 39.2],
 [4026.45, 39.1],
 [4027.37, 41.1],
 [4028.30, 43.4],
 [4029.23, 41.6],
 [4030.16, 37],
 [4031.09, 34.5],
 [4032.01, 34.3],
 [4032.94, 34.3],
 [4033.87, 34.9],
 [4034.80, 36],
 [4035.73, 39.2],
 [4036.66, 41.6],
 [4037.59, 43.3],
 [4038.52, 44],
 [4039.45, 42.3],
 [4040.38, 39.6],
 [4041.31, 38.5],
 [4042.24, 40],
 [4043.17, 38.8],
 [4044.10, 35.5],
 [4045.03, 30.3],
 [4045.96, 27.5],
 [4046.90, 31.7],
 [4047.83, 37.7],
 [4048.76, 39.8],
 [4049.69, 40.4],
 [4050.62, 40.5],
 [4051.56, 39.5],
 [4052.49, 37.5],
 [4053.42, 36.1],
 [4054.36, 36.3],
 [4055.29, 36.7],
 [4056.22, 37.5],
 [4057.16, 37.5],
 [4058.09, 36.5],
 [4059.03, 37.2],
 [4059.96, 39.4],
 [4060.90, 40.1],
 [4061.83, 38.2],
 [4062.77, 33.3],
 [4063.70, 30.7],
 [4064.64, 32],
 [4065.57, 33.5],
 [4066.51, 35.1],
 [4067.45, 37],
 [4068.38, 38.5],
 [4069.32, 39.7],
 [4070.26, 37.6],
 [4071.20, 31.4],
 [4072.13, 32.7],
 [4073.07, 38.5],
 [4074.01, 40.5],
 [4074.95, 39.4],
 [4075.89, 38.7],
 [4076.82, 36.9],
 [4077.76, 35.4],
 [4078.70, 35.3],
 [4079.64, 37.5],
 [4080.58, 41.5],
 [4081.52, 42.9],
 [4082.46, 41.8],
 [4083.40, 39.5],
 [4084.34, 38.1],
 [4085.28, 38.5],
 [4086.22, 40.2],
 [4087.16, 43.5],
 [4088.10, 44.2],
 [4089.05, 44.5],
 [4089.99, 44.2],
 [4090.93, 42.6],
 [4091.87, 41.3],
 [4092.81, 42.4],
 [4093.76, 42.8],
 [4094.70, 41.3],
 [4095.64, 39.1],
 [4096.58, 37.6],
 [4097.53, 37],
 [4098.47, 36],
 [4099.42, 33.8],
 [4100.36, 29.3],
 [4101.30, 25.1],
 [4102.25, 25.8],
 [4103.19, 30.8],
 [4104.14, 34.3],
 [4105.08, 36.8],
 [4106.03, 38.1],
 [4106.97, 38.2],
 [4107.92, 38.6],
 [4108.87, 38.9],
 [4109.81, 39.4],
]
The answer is 1.6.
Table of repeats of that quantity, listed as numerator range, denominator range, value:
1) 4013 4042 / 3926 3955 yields 1.97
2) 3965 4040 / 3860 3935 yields 1.34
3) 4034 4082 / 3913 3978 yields 1.79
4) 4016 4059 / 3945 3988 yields 1.51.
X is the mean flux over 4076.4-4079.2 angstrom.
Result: 35.8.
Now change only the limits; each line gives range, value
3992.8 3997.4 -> 37.1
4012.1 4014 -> 39.8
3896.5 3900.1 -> 30.7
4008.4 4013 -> 39.5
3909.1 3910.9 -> 33.9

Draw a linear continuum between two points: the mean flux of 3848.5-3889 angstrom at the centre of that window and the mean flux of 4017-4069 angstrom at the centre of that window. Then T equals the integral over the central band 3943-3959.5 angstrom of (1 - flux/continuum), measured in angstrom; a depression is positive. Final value 1.9 angstrom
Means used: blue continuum 28.7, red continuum 37.6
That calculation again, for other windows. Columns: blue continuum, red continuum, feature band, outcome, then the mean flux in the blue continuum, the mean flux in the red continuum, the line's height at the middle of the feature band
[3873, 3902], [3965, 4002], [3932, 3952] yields 5.8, 28.4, 29.6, 29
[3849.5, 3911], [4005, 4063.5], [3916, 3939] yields 9.1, 28.8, 37.8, 31.6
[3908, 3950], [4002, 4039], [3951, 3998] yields 4.5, 23.4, 38.2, 30.8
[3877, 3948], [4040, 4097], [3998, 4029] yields -4.4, 25.1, 38.1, 33.5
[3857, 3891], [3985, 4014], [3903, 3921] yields 0.3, 27.8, 37.5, 30.7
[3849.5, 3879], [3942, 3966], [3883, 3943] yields 6.7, 29.1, 26.3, 27.6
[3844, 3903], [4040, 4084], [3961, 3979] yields 8.2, 29.3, 37.1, 33.3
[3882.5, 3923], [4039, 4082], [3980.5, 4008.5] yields -2.6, 28.7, 37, 33.5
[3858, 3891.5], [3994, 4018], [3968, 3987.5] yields 5.0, 27.8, 37.4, 35.3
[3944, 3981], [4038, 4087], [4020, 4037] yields -2.7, 24.1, 37.5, 32.9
